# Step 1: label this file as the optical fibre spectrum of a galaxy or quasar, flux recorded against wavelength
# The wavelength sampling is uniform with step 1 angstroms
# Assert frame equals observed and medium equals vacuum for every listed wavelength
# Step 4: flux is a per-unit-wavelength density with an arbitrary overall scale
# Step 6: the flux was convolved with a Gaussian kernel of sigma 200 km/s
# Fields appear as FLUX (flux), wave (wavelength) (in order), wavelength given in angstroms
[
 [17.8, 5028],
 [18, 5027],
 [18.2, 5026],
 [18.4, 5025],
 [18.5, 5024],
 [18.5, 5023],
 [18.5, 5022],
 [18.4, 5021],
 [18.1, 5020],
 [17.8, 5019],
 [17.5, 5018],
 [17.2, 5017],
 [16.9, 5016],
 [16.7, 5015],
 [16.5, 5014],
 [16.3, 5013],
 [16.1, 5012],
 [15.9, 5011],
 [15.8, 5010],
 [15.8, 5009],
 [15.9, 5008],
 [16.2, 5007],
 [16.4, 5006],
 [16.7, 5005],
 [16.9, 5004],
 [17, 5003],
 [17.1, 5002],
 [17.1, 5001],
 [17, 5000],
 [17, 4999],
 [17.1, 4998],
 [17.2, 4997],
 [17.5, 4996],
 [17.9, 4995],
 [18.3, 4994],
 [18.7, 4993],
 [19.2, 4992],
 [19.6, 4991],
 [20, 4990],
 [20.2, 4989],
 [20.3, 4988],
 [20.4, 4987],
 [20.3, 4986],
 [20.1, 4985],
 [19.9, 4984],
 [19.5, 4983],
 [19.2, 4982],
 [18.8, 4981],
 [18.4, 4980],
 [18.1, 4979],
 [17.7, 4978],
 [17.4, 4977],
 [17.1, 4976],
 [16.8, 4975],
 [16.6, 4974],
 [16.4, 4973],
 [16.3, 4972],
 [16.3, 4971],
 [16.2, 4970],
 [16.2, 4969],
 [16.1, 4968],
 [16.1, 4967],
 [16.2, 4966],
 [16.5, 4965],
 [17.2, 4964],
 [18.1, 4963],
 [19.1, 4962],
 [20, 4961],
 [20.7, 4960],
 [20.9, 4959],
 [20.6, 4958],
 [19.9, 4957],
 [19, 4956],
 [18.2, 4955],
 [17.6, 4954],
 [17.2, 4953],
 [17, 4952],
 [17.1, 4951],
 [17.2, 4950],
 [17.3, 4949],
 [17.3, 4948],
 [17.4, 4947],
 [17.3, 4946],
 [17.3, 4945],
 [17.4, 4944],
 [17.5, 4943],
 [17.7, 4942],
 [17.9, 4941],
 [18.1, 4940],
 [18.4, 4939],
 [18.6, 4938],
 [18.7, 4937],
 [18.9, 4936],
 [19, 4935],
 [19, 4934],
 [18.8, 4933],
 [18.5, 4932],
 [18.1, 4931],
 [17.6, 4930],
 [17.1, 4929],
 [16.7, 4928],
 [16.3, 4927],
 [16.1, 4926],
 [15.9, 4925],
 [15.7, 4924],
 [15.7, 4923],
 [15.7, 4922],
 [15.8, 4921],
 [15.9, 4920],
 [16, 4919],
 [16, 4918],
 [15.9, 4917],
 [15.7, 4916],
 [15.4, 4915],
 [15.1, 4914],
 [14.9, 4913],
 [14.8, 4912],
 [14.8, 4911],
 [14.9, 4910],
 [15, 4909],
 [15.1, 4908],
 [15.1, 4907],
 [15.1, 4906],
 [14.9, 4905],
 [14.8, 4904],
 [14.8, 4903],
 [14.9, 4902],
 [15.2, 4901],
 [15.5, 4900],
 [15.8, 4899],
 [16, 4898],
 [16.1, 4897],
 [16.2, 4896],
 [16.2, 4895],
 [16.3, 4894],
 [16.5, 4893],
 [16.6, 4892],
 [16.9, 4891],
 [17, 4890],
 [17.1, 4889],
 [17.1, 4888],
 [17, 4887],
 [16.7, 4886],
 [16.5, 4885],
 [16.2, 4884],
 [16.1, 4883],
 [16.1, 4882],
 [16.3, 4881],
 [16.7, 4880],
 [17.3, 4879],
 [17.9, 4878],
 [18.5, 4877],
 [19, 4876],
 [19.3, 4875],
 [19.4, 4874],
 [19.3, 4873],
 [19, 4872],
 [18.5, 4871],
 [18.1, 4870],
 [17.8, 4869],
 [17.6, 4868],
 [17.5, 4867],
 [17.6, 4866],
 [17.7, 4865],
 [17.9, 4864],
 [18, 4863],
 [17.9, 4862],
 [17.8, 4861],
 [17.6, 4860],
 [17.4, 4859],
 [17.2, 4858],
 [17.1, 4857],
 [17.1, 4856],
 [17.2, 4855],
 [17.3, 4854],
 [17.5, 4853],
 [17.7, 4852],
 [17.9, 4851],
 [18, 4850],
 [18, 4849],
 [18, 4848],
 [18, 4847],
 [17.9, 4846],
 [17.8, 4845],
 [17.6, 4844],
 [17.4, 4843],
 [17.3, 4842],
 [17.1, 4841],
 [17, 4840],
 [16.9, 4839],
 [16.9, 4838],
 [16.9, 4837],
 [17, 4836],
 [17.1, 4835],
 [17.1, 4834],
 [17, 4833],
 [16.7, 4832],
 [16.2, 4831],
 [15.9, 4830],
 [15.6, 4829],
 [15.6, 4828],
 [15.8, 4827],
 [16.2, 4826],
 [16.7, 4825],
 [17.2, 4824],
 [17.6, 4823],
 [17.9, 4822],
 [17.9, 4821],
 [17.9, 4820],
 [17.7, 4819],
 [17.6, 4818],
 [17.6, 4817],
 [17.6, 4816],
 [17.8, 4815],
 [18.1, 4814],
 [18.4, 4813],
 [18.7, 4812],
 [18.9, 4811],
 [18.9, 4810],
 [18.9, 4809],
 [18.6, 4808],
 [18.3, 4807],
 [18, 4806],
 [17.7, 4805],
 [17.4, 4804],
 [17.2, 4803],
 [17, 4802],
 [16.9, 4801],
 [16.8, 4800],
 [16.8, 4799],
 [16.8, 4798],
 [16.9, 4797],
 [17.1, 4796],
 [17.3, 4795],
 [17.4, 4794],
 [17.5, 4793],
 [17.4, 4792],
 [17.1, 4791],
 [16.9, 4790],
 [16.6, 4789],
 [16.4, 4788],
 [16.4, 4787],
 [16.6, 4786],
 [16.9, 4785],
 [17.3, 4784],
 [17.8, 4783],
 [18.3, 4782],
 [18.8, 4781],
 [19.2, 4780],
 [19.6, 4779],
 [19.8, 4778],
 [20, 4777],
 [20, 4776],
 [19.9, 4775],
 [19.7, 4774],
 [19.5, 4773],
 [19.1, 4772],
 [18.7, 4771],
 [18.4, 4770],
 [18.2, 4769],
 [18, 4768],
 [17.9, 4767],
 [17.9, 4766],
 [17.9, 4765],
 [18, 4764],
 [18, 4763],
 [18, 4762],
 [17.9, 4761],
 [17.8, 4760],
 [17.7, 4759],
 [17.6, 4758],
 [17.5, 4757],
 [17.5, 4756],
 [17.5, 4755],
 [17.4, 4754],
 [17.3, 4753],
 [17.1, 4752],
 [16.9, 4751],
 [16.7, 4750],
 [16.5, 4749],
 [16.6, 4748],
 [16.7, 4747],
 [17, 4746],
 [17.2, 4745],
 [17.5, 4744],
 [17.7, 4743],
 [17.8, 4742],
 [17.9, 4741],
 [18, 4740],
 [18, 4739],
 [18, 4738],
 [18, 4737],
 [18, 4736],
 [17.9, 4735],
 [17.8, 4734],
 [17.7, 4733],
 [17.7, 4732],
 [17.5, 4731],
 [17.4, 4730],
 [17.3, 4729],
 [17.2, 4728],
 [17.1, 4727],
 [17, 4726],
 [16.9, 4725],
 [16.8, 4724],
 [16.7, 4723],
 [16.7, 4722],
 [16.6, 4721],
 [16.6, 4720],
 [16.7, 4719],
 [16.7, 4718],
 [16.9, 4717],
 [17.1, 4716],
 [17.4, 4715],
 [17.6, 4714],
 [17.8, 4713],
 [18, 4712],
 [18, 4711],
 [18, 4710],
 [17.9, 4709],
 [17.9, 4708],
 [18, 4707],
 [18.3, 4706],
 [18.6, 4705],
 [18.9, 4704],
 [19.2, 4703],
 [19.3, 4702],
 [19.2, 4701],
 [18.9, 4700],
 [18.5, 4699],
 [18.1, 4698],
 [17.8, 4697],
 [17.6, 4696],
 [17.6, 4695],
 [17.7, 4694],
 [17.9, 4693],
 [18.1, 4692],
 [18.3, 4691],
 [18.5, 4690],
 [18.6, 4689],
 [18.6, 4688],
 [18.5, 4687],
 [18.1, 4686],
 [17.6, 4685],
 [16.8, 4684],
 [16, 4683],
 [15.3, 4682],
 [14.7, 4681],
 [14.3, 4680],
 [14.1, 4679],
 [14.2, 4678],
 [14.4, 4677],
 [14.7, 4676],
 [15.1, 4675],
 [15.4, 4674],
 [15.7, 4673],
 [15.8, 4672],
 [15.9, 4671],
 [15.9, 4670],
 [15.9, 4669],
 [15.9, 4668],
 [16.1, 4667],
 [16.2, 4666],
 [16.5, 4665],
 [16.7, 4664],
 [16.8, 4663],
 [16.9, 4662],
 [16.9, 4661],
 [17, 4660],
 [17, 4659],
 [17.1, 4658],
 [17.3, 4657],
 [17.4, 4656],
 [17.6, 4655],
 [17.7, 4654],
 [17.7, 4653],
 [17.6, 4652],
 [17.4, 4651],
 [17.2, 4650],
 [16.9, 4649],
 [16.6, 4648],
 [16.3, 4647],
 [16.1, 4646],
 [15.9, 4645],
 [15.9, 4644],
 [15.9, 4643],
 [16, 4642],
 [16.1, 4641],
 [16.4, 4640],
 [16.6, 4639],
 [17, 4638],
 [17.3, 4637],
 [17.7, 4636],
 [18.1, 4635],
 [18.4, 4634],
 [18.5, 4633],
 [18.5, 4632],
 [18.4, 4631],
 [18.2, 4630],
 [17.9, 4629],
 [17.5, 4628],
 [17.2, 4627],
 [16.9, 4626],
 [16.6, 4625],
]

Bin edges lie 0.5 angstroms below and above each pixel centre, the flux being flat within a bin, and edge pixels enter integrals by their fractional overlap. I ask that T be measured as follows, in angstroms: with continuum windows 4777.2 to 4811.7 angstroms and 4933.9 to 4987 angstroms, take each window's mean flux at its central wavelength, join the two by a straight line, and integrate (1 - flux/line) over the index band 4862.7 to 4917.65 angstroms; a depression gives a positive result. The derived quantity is 4.0 angstroms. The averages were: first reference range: 17.7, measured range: 16.6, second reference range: 18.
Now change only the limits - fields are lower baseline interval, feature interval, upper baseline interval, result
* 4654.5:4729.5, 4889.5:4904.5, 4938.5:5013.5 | 1.4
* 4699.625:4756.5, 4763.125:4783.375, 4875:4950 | -1.8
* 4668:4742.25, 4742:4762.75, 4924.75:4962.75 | 0.1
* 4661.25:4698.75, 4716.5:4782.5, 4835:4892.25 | -3.4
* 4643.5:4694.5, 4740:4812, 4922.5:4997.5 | -2.8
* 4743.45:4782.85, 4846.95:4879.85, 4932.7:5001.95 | 0.3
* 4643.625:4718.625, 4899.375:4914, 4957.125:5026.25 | 2.2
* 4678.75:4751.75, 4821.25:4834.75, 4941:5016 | 0.8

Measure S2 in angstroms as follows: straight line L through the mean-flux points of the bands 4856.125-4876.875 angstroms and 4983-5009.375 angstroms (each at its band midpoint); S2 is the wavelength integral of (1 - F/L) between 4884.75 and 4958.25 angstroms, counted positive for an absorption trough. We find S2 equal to 5.61 angstroms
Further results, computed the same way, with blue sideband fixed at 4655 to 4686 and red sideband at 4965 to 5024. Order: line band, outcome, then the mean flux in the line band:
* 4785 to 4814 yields -1.4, 17.5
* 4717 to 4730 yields -0.5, 16.9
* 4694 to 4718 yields -2.8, 18.1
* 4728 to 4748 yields -1.5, 17.6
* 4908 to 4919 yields 1.2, 15.3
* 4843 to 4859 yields -0.7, 17.6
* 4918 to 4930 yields 0.8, 16.1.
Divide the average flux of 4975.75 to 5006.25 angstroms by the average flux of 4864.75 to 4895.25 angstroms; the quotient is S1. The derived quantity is 1.05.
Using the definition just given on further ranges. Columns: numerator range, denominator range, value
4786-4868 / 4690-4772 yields 0.98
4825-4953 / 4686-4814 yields 0.95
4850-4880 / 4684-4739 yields 1.01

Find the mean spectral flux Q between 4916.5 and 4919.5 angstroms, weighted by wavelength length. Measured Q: 16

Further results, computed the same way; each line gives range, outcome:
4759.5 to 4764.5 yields 17.9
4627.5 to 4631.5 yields 18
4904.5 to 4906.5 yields 15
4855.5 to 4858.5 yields 17.1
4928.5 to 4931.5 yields 17.6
